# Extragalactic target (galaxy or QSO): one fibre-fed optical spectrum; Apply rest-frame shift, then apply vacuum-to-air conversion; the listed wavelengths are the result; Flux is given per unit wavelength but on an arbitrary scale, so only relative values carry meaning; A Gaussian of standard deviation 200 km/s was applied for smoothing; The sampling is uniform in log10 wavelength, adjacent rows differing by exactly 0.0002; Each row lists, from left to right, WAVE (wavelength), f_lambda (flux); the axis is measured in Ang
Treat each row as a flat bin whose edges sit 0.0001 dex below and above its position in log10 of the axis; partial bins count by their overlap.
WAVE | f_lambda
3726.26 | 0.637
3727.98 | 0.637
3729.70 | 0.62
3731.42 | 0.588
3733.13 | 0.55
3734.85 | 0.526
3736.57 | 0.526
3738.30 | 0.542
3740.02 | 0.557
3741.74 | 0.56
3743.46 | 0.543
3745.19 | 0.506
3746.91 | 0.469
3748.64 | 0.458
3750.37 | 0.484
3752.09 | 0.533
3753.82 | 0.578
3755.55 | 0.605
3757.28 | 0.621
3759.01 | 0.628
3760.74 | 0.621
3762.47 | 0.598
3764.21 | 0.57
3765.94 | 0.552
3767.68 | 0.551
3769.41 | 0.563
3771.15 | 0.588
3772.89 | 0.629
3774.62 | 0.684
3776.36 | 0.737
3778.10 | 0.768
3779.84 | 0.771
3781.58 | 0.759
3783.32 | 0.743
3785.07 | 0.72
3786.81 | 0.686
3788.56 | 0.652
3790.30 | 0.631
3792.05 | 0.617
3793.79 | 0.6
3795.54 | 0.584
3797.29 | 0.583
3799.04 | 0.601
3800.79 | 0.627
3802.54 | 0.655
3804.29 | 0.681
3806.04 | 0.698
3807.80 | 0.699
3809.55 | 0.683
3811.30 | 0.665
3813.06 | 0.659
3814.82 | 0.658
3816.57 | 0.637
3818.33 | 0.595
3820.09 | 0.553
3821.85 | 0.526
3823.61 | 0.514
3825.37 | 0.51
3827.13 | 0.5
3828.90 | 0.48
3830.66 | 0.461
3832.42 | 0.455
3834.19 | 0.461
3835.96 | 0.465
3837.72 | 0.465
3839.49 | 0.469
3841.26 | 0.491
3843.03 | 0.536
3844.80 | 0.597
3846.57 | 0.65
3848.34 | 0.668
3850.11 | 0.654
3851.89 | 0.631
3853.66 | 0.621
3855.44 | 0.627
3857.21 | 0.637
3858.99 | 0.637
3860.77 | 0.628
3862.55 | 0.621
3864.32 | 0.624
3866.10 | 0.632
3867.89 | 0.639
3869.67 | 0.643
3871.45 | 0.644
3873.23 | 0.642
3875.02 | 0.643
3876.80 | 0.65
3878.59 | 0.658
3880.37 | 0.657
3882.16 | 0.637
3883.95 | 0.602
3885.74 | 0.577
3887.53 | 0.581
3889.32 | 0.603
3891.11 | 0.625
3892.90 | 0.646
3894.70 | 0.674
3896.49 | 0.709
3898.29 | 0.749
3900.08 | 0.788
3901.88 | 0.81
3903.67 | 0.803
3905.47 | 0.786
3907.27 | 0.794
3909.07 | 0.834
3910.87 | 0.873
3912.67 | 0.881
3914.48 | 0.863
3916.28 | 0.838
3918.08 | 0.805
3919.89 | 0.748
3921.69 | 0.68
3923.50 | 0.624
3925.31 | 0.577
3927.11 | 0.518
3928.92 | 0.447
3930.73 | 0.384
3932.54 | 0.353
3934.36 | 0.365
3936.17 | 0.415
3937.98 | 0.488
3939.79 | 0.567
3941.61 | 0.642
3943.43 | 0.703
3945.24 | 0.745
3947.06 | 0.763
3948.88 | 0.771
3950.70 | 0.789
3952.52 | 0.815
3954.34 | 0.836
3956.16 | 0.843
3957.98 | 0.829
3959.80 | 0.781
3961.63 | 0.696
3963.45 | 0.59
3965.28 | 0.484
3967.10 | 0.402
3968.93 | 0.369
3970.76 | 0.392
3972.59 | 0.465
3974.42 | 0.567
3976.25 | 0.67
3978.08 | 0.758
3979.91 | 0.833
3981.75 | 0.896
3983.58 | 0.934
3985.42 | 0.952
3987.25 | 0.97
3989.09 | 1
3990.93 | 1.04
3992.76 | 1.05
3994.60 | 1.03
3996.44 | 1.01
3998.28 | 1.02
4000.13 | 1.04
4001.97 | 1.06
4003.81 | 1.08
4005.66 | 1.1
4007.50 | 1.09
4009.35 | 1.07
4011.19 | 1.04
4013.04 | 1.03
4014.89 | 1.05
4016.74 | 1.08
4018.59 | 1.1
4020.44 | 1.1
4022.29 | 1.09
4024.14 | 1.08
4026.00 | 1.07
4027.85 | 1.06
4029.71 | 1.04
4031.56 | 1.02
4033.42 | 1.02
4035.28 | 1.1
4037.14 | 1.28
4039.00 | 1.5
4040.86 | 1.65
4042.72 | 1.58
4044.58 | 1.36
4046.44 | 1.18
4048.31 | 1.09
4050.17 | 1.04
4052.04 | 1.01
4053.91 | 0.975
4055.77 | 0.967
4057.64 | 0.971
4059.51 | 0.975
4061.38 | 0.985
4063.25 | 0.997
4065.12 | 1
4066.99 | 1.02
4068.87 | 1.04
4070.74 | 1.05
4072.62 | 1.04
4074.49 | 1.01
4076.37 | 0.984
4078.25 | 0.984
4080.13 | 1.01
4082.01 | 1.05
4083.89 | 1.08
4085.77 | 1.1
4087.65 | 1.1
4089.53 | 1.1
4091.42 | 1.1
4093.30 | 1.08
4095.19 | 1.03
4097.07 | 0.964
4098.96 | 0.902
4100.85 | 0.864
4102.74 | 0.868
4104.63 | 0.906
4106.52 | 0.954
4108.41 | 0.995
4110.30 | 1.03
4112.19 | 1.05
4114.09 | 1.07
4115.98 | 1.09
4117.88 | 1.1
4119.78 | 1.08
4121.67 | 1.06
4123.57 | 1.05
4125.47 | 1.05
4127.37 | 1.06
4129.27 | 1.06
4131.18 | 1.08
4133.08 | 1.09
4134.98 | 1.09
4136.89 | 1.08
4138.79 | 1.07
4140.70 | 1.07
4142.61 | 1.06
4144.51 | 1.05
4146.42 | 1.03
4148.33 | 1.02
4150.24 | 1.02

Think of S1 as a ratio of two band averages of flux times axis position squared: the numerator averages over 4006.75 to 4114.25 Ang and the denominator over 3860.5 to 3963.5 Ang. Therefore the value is 1.7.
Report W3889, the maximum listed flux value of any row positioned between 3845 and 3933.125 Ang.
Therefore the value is 0.881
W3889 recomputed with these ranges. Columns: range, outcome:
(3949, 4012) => 1.1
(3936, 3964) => 0.843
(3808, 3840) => 0.683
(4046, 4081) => 1.18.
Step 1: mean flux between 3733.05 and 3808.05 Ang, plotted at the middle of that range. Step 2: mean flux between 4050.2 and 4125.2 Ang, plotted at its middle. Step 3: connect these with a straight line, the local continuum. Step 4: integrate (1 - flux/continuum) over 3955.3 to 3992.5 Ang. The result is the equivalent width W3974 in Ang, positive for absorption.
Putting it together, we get 6.1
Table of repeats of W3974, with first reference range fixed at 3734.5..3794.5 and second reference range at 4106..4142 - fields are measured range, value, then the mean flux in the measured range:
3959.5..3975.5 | 6.36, 0.519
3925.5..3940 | 6.66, 0.443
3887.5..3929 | 3.17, 0.727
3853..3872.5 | 2.62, 0.632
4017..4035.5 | -2.57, 1.07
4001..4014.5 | -2.26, 1.07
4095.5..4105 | 1.12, 0.909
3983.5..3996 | -1.55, 1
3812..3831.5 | 3.52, 0.555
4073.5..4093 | -0.84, 1.05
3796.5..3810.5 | 0.04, 0.654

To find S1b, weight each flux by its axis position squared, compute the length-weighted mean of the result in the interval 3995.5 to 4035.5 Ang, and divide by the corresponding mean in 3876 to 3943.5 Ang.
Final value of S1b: 1.7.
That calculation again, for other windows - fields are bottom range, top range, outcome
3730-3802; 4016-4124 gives 2.07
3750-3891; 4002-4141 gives 1.99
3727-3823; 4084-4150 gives 2.02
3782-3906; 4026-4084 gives 1.96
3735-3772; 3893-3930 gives 1.44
